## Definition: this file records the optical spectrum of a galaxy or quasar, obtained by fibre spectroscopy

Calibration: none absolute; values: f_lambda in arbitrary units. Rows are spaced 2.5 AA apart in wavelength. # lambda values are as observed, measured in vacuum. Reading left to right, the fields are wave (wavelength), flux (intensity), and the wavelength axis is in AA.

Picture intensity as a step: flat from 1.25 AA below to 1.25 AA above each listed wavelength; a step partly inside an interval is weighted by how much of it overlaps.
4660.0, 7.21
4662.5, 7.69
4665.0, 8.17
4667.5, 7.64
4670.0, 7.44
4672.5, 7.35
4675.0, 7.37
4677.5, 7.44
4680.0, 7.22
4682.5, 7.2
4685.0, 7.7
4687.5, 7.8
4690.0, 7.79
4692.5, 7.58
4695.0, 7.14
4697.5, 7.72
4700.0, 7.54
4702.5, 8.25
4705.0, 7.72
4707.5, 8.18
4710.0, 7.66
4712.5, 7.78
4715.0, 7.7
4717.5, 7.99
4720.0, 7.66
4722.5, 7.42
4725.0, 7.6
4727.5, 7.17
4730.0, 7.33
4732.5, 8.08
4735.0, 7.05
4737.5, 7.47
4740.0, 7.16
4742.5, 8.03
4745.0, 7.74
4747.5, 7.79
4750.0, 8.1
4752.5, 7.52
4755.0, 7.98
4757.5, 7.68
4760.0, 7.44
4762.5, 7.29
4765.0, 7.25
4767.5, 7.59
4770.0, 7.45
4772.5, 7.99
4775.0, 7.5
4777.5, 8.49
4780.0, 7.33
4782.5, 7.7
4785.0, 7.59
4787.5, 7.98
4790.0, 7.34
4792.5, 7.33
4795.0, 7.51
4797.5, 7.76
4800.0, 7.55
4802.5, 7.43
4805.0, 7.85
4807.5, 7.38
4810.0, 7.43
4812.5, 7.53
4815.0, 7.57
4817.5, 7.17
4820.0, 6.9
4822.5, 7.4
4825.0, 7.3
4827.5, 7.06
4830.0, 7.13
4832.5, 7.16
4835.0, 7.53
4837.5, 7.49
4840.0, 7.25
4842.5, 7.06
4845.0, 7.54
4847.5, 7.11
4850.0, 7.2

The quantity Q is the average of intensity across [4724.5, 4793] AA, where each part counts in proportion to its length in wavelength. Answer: 7.61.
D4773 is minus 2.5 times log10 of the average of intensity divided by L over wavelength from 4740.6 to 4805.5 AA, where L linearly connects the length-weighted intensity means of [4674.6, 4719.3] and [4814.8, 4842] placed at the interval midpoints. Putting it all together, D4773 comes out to -0.033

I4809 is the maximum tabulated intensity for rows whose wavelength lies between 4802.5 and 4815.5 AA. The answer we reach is 7.85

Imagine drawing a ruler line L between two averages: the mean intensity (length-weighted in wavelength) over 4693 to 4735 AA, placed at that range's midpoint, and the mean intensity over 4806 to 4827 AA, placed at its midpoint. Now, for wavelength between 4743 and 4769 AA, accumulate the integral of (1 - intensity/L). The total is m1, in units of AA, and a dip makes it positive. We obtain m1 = -0.4 AA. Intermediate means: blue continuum 7.66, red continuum 7.33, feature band 7.65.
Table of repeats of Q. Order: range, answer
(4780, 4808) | 7.58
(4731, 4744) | 7.56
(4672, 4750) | 7.61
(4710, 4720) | 7.78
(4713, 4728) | 7.62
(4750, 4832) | 7.52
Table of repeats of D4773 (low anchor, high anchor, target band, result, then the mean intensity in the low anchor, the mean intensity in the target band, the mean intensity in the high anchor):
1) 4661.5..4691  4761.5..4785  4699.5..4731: -0.02 mag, 7.56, 7.7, 7.62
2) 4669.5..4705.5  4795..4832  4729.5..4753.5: -0.02 mag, 7.55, 7.64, 7.39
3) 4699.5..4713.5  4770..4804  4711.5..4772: 0.02 mag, 7.87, 7.6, 7.65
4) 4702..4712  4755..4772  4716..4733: 0.03 mag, 7.92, 7.59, 7.51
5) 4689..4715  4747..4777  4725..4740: 0.04 mag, 7.73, 7.41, 7.65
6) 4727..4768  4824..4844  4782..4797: -0.02 mag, 7.58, 7.58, 7.25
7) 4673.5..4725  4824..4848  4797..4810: -0.03 mag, 7.64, 7.57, 7.27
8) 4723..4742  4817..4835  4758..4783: -0.04 mag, 7.43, 7.6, 7.19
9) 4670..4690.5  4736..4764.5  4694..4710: -0.03 mag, 7.47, 7.76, 7.64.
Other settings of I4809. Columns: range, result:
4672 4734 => 8.25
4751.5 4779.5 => 8.49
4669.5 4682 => 7.44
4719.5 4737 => 8.08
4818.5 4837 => 7.53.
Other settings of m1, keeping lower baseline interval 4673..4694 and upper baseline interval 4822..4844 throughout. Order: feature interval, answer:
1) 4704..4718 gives -0.70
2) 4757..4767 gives -0.04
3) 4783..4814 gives -1.03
